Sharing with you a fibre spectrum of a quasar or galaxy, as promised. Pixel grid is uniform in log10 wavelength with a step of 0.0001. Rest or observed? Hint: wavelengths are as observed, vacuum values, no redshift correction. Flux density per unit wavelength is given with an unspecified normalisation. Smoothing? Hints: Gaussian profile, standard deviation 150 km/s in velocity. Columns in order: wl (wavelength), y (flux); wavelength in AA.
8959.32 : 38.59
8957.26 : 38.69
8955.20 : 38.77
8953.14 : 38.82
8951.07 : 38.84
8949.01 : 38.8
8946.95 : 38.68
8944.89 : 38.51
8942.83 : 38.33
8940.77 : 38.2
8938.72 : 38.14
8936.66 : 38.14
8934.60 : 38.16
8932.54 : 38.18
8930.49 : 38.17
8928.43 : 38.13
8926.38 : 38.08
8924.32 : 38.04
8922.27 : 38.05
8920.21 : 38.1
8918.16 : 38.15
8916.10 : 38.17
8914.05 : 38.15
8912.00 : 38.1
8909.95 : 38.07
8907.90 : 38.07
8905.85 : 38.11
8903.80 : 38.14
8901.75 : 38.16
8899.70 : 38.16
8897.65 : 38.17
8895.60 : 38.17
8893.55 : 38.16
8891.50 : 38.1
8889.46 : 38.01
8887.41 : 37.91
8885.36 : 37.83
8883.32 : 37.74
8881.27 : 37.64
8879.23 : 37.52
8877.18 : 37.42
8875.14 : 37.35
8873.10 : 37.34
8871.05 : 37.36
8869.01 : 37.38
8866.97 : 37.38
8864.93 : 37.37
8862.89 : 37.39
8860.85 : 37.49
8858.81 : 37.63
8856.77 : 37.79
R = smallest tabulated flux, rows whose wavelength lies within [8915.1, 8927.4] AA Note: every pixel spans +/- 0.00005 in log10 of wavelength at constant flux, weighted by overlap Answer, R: 38.04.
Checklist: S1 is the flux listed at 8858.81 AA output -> 37.63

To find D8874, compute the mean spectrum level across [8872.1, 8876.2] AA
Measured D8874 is 37.4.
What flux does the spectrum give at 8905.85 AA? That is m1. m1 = 38.11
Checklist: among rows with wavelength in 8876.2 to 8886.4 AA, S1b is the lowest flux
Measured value 37.42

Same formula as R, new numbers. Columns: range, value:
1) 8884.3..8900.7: 37.83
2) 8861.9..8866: 37.37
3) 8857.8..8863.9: 37.39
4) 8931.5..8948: 38.14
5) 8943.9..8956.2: 38.51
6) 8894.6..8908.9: 38.07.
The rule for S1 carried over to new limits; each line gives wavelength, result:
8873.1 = 37.34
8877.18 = 37.42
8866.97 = 37.38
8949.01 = 38.8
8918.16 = 38.15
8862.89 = 37.39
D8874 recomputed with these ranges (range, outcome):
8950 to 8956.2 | 38.8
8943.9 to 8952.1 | 38.7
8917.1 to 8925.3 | 38.1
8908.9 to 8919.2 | 38.1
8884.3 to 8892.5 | 38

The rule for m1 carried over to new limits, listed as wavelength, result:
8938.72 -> 38.14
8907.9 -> 38.07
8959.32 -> 38.59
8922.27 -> 38.05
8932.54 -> 38.18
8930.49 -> 38.17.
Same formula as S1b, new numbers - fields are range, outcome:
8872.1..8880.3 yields 37.34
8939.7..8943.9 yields 38.2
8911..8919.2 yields 38.1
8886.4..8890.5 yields 37.91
